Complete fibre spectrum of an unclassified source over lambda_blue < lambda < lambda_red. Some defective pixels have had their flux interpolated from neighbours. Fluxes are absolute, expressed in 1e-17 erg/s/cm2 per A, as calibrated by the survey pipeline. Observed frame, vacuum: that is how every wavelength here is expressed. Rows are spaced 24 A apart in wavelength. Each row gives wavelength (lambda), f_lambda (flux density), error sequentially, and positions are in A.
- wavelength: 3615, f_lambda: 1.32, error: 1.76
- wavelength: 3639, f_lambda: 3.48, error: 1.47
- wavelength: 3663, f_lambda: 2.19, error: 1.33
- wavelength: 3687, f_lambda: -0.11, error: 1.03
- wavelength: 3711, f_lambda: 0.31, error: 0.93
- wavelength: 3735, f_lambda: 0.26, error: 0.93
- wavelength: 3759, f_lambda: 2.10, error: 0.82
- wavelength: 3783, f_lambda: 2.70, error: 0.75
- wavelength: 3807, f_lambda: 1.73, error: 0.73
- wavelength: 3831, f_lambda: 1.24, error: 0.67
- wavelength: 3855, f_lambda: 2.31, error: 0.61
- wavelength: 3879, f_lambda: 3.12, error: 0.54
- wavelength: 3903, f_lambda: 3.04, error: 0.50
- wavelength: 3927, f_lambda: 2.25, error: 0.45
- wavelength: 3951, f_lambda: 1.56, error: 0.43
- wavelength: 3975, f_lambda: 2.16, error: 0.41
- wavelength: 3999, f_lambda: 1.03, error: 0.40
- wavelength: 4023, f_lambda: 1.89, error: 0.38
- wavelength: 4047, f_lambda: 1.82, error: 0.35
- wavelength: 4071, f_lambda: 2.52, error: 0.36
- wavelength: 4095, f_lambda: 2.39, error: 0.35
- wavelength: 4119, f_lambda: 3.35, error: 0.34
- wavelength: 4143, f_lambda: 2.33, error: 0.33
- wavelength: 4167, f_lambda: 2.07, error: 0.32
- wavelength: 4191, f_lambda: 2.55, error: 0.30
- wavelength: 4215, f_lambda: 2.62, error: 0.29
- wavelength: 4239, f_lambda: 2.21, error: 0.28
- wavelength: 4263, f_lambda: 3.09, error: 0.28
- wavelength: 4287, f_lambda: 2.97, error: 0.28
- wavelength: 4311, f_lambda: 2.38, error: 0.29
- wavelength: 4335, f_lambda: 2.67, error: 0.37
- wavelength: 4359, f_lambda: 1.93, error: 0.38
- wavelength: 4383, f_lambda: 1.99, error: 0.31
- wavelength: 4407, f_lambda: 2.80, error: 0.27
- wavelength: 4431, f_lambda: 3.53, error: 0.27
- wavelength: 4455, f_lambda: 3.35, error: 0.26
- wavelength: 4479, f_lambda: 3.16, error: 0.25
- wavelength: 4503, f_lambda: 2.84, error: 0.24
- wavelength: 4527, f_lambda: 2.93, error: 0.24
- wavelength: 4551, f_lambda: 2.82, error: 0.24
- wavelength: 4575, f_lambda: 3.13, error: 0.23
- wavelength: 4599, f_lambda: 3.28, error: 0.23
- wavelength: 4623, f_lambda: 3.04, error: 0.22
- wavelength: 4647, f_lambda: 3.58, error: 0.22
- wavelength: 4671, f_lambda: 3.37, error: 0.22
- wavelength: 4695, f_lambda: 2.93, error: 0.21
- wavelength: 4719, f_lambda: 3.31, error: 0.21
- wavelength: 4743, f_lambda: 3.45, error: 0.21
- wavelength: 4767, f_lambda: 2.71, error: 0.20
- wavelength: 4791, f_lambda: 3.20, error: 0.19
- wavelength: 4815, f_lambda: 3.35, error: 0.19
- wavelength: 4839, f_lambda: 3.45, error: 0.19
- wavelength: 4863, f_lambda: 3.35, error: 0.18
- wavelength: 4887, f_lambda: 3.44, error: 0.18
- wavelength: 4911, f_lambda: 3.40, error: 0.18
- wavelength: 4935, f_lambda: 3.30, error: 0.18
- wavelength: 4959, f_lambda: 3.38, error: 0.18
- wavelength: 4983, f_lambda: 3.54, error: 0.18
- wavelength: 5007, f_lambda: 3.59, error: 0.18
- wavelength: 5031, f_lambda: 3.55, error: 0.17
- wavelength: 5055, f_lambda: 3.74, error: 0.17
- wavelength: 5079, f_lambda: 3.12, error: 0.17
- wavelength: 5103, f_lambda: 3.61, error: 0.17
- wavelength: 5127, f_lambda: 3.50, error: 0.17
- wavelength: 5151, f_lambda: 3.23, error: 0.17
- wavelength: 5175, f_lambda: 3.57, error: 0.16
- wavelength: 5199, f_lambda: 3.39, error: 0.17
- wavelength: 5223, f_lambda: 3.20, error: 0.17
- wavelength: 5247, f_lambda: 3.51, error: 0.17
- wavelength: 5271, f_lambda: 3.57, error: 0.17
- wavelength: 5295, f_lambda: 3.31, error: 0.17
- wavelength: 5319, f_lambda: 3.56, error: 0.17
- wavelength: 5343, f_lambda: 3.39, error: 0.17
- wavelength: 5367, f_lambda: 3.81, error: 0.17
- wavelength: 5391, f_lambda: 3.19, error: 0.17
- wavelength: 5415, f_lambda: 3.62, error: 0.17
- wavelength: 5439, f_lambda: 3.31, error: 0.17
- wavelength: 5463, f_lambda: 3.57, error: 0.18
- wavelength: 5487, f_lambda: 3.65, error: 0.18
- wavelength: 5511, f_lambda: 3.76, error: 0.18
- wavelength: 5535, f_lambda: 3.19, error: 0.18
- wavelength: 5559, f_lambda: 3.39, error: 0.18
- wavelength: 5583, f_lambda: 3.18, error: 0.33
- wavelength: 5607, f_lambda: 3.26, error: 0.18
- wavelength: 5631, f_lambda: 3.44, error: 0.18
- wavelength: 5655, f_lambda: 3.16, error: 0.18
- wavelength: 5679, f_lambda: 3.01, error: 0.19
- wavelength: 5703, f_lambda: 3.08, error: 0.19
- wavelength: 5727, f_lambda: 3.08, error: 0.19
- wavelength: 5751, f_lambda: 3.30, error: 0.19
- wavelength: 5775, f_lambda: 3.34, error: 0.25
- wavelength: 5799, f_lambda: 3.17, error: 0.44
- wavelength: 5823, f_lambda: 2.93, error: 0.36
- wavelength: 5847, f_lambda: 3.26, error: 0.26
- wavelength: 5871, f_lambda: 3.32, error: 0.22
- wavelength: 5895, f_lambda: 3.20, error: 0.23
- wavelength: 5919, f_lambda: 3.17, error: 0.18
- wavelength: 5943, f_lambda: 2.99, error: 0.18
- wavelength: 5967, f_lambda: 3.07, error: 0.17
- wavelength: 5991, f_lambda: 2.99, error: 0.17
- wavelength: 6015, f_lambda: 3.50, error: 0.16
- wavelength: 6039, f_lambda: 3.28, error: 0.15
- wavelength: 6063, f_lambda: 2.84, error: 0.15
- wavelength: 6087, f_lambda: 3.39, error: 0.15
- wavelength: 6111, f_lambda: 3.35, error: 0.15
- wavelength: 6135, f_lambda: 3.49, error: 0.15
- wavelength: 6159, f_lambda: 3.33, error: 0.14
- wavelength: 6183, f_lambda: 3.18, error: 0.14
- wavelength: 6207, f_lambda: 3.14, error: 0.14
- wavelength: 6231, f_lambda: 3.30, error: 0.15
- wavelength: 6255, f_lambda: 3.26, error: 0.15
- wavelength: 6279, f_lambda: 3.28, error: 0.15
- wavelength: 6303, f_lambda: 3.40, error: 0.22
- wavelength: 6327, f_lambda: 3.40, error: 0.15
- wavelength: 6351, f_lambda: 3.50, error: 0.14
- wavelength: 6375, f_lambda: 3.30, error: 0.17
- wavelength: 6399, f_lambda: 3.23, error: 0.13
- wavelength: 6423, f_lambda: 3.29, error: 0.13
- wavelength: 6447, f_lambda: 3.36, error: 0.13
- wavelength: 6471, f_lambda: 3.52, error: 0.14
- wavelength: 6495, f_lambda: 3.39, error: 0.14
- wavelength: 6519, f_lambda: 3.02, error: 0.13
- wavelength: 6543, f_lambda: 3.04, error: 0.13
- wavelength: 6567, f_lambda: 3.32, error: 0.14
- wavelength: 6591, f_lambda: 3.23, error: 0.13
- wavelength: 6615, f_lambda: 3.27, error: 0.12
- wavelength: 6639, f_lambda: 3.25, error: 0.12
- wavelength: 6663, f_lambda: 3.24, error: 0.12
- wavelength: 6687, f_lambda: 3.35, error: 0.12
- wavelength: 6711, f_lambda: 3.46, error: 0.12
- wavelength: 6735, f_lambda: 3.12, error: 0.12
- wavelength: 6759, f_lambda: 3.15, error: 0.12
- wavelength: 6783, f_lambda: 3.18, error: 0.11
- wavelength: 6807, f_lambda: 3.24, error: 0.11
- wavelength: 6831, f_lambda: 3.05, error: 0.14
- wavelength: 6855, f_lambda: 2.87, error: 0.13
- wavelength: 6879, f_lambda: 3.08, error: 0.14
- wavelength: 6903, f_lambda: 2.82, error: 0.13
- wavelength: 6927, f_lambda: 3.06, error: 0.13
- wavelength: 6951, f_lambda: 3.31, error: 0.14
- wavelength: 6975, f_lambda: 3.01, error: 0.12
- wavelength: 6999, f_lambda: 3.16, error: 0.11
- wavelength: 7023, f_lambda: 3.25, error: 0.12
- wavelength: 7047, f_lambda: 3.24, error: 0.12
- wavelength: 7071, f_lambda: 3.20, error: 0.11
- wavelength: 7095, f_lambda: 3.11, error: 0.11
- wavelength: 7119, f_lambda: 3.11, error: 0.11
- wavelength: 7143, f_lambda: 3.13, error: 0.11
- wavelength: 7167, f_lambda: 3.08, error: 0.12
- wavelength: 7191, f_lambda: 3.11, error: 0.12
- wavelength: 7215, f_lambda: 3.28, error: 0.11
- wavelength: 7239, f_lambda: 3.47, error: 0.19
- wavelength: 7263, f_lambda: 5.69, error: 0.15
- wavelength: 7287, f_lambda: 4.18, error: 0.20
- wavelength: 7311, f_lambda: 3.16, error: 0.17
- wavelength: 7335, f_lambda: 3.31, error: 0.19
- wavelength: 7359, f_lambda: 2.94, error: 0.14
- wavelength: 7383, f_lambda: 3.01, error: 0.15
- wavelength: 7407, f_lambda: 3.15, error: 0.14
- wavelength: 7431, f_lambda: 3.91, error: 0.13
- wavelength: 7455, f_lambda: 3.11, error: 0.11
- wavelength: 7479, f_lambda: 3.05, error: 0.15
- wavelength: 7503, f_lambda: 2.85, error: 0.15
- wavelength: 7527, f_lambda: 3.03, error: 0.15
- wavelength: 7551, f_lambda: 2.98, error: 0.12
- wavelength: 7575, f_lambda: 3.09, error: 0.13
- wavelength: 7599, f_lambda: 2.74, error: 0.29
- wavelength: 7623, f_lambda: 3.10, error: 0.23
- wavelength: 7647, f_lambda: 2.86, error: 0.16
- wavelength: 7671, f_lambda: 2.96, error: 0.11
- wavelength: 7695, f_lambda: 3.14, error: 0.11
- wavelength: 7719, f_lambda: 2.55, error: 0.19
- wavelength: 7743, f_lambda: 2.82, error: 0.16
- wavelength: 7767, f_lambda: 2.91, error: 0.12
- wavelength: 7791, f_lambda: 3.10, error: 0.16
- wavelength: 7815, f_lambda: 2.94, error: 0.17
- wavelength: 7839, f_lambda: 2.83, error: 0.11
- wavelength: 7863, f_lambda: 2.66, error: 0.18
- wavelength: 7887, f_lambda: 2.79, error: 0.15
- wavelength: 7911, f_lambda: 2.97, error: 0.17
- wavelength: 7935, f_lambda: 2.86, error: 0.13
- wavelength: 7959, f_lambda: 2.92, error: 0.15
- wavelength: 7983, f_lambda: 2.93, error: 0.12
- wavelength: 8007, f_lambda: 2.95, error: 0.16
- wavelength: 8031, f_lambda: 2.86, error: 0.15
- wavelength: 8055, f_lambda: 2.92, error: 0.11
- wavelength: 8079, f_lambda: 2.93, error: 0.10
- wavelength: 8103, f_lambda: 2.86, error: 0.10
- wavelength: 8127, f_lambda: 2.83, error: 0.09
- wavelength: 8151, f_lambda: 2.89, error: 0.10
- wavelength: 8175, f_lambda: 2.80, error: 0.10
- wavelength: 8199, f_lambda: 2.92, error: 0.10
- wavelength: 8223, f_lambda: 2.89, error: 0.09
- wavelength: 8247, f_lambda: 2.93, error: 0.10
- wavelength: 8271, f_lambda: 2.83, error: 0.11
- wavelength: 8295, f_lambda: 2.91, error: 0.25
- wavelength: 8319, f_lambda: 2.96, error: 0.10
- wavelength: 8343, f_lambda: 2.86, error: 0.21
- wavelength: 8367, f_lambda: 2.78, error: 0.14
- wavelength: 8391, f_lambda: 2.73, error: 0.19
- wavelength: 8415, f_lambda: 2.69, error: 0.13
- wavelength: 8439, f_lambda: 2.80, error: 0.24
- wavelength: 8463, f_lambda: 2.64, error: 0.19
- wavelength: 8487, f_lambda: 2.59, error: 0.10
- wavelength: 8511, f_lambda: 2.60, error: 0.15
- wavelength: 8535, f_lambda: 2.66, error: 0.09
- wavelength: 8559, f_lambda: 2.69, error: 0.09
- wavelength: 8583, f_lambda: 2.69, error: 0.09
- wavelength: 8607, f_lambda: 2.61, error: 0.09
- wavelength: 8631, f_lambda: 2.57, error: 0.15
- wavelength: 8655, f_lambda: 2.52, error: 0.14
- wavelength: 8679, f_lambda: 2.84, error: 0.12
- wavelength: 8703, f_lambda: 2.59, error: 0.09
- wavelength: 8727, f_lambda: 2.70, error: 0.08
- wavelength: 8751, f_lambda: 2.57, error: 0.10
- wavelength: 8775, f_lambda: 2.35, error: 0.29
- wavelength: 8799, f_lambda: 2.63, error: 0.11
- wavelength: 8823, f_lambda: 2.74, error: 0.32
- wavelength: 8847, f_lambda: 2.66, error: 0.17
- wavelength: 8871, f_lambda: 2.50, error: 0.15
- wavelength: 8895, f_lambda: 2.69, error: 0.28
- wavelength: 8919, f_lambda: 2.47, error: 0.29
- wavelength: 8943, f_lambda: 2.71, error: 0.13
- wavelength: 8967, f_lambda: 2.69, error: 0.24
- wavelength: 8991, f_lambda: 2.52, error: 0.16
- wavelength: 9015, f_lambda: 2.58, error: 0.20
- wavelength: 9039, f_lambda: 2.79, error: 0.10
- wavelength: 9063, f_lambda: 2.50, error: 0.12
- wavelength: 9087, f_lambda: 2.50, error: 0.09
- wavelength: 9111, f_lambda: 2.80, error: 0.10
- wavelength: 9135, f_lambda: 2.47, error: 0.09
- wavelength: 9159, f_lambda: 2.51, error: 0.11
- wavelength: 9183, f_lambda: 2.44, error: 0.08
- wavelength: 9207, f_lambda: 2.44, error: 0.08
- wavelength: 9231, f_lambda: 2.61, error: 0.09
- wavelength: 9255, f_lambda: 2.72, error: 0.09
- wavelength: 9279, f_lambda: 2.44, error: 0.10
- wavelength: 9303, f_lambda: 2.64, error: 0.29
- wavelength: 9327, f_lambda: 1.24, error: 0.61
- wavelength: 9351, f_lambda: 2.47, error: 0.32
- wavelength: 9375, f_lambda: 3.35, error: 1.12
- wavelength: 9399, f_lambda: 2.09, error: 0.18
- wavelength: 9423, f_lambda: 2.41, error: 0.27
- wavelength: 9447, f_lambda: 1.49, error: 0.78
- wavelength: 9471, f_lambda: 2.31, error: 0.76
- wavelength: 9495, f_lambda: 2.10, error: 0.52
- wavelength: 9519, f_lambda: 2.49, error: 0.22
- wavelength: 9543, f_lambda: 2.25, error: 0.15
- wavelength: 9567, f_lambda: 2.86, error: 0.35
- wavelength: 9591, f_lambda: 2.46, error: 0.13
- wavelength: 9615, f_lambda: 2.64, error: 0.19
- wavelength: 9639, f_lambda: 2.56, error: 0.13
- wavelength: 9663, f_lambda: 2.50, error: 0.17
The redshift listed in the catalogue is 0.11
